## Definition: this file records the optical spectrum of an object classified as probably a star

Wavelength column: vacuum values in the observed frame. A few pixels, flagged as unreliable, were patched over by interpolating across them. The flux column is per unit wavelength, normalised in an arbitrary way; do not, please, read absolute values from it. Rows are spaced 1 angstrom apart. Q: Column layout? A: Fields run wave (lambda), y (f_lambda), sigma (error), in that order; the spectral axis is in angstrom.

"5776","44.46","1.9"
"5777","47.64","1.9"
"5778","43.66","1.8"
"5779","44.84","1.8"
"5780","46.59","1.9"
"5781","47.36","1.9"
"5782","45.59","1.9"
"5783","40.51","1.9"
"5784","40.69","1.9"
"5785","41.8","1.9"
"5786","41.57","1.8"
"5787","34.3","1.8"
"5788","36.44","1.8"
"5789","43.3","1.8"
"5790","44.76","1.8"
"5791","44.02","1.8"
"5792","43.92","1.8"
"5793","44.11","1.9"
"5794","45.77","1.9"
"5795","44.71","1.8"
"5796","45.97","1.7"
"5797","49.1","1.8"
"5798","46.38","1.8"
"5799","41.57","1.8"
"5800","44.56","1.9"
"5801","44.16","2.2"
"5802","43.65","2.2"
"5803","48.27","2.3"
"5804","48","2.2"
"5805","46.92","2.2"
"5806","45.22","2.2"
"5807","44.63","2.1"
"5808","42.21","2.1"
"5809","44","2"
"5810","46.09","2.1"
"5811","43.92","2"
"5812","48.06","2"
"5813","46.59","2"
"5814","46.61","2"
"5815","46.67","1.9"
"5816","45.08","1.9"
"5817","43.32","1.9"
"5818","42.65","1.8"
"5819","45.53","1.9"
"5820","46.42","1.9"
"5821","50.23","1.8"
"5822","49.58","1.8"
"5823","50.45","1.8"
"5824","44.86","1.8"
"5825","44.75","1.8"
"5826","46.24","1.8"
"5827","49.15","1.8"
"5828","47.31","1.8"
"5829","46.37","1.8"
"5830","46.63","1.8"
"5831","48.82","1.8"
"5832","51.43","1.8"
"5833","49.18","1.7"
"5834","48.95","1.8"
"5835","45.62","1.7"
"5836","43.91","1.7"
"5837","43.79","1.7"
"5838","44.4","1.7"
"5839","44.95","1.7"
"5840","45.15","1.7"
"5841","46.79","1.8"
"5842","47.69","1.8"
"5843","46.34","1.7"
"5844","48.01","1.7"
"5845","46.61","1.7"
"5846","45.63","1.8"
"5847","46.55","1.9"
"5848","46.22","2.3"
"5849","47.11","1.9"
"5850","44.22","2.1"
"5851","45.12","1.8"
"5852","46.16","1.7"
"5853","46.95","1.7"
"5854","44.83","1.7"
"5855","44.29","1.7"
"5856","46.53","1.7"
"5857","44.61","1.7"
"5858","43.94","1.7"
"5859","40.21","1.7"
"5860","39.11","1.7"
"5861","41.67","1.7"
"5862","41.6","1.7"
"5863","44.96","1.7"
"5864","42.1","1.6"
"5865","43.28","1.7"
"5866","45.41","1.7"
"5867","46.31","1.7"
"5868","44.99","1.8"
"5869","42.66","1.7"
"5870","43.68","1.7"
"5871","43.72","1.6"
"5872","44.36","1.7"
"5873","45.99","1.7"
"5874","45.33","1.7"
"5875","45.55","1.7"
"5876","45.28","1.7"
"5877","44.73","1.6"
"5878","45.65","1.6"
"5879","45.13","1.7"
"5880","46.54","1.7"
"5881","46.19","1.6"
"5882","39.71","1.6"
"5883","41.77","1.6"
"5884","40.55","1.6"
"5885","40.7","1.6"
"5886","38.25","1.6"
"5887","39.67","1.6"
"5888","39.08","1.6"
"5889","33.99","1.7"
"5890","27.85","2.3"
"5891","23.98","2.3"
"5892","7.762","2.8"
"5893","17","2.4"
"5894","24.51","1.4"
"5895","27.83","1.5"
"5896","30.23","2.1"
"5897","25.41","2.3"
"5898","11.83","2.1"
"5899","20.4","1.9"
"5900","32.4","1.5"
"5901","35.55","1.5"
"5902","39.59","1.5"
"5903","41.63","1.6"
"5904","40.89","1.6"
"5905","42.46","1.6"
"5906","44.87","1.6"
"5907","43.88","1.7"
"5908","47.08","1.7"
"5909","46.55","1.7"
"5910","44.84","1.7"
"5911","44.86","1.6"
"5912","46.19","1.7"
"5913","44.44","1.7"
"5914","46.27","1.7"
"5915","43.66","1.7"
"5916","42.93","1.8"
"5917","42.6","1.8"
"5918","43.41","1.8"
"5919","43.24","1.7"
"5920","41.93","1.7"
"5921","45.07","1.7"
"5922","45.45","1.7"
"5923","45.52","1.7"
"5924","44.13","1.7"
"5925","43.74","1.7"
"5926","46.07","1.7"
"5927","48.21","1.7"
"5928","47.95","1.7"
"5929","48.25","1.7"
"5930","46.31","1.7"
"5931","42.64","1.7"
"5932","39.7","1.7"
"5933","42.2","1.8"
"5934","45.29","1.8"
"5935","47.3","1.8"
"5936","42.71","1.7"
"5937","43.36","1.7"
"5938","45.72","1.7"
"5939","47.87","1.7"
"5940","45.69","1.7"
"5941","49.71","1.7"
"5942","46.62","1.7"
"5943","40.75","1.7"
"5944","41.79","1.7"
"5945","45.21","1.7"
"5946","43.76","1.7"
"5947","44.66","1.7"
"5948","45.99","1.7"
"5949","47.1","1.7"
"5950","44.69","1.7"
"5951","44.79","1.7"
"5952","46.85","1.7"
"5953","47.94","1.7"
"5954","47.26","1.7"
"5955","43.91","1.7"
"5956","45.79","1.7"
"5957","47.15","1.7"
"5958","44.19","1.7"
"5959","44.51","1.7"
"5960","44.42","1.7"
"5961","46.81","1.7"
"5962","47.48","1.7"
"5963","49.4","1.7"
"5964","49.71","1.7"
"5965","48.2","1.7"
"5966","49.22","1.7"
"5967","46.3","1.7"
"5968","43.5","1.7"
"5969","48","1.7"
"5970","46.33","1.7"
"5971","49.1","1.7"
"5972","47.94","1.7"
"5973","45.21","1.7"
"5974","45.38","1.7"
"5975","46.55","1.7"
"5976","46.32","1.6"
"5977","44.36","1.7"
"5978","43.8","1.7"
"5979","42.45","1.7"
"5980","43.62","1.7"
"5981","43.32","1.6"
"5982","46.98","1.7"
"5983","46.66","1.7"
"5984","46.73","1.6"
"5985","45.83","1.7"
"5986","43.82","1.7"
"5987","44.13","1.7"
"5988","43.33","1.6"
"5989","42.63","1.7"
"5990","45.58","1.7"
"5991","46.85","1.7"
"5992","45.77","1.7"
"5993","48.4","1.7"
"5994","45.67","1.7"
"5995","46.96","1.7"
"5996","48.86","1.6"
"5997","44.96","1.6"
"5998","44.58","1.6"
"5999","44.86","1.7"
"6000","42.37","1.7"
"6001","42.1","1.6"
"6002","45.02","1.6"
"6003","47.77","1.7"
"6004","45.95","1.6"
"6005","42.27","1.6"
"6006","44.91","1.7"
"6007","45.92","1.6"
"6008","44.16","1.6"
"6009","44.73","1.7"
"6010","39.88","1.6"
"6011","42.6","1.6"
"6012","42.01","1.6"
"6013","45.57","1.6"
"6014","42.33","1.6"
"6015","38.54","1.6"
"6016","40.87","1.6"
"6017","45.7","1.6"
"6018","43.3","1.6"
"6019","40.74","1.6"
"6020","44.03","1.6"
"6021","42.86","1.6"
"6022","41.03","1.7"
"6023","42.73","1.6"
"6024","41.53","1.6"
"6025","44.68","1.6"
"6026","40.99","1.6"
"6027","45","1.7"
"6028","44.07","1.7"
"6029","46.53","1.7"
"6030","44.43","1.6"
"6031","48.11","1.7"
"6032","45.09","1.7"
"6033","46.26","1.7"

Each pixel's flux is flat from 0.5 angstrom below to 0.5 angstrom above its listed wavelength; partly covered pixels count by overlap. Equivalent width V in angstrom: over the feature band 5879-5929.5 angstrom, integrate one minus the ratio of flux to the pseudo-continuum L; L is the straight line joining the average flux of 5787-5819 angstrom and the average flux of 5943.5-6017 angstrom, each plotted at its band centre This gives 6.97 angstrom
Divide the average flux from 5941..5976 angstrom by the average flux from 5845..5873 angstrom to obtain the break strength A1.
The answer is 1.04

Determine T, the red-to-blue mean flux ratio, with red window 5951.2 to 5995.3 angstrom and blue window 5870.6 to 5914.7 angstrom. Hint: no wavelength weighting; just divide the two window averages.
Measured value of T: 1.2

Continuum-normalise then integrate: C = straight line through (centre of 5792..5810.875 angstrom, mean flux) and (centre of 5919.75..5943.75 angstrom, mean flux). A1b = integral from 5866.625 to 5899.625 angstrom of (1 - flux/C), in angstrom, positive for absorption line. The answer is 6.3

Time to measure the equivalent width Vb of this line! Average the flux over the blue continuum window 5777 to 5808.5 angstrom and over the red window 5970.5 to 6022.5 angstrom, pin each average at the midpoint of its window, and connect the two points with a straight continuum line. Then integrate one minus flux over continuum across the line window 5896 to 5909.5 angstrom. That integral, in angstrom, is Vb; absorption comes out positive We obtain 2.5 angstrom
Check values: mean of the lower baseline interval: 44.1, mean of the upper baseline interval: 44.5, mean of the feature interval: 36.1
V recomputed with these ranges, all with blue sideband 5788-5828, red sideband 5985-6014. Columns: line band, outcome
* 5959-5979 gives -0.8 angstrom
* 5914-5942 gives 0.1 angstrom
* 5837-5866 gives 0.4 angstrom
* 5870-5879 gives 0.1 angstrom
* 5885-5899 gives 5.6 angstrom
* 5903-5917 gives 0.2 angstrom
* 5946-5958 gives -0.3 angstrom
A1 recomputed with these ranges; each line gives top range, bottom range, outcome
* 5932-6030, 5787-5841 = 0.98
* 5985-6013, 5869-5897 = 1.19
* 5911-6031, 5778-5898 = 1.04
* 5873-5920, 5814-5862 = 0.83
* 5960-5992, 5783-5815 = 1.04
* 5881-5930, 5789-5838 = 0.84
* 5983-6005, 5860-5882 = 1.02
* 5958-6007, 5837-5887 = 1.03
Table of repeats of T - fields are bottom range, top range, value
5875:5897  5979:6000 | 1.28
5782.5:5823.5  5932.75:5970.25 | 1.03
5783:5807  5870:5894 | 0.88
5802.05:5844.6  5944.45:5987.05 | 0.99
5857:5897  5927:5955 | 1.16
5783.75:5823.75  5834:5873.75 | 1.00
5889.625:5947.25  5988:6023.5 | 1.10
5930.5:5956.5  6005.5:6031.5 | 0.96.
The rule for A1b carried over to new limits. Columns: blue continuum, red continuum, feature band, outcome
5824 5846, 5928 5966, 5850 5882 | 1.4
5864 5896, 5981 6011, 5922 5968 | -3.7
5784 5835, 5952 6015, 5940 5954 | 0.0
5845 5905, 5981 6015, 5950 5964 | -1.1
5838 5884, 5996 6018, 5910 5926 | 0.0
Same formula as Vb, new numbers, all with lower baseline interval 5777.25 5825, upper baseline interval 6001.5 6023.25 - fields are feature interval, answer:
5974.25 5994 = -0.7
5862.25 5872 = 0.1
